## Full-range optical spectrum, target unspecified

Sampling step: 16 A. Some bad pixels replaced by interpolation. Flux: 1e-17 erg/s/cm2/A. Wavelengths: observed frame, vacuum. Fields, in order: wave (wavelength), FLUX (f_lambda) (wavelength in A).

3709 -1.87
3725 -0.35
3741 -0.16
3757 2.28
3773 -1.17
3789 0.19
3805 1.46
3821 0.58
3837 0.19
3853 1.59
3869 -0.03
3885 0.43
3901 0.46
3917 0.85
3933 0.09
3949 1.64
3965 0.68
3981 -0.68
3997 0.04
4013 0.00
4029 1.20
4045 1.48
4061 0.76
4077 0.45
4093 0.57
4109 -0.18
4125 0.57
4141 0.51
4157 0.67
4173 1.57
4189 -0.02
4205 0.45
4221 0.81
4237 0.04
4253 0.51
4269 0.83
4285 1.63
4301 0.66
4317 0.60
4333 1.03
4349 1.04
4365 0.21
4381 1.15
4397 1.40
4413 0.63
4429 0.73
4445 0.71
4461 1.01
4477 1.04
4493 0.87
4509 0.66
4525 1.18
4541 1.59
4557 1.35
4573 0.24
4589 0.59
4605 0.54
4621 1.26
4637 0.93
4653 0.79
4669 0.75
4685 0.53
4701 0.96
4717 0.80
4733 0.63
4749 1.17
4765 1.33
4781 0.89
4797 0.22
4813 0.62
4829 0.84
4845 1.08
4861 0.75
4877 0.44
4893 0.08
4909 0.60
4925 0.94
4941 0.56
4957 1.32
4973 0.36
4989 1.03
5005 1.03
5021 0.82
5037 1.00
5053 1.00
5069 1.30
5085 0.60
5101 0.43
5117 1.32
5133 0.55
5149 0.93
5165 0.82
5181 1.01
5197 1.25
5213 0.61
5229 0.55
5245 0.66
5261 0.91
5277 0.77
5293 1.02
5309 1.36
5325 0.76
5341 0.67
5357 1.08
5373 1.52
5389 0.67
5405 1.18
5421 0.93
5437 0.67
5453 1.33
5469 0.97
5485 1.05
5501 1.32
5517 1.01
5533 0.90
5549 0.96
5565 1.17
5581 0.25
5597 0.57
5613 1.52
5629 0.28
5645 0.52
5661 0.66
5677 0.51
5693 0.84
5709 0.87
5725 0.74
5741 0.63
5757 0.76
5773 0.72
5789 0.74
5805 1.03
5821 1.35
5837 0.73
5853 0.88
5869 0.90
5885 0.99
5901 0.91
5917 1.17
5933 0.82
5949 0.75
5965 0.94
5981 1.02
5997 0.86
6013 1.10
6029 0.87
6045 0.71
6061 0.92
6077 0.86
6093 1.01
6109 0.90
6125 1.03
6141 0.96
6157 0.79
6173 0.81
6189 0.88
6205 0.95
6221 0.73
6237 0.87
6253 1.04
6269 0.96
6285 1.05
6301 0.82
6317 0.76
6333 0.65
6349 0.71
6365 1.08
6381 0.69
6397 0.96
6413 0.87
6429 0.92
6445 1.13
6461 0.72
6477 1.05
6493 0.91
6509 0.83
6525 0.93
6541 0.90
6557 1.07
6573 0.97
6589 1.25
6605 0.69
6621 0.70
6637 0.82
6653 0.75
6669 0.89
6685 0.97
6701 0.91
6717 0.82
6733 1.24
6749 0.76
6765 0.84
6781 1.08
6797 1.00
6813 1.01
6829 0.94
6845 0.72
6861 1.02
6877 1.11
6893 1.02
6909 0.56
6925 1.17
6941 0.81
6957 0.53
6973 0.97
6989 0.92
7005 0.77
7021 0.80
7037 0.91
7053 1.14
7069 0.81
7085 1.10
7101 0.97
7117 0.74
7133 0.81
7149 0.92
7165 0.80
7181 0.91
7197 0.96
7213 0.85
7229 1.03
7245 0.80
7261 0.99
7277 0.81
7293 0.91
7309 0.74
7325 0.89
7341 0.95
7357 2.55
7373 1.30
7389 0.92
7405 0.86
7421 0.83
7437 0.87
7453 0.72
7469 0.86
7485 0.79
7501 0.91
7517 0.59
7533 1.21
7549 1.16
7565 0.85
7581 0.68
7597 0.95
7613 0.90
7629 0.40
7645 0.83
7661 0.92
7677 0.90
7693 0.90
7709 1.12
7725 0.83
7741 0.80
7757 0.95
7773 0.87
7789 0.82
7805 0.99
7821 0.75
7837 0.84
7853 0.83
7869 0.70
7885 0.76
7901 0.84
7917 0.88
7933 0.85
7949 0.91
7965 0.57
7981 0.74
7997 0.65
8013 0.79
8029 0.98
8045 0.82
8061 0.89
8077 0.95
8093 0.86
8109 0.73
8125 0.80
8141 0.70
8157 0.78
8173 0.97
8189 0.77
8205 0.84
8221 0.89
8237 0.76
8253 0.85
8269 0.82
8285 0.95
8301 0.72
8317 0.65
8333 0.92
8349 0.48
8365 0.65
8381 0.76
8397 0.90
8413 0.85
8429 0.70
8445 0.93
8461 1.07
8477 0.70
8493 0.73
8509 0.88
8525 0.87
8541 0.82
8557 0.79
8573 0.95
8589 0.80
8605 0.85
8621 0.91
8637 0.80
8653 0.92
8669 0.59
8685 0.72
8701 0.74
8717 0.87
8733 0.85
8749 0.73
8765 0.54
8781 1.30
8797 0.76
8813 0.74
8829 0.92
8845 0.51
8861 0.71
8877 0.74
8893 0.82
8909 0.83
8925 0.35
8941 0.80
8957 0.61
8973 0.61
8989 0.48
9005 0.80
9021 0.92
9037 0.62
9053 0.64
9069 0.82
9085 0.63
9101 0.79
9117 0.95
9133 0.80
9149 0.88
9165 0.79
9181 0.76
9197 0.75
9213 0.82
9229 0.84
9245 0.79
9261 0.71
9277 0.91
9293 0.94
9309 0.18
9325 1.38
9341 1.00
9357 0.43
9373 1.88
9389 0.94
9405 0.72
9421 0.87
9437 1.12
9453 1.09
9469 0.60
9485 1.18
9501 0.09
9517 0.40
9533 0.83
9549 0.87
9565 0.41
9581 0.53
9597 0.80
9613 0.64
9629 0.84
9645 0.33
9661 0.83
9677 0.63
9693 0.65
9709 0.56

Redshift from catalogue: 0.121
